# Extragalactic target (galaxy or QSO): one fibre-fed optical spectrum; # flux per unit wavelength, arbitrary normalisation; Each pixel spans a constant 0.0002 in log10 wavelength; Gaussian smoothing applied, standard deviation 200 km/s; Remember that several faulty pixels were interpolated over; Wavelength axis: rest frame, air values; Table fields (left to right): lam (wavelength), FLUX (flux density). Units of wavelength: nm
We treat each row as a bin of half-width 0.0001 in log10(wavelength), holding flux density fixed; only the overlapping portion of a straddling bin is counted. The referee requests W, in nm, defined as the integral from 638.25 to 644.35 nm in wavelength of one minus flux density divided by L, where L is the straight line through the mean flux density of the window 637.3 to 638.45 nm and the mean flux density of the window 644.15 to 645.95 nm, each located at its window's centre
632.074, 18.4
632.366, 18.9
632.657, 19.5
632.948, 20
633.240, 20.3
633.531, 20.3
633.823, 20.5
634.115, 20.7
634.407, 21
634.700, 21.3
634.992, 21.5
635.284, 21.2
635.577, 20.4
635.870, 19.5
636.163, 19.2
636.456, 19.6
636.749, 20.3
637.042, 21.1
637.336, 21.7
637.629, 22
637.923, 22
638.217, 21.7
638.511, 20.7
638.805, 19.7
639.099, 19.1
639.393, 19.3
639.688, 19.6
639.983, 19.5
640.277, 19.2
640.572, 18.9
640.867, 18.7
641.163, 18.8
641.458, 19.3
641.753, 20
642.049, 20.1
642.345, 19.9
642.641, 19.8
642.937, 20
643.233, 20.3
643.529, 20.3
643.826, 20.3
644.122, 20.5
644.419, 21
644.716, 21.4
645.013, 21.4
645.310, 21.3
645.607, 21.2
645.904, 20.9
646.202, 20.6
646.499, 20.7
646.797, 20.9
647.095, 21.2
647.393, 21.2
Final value 0.492 nm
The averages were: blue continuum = 21.8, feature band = 19.8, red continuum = 21.2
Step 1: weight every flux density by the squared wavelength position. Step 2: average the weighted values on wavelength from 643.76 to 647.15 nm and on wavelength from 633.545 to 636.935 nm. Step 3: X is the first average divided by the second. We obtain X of 1.06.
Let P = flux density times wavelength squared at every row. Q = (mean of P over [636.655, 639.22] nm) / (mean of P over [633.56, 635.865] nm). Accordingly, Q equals 1.02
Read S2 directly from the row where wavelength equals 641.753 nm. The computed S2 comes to 20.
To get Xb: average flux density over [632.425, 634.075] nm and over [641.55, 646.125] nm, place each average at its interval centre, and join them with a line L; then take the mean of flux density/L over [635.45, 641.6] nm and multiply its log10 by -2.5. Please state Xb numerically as 0.02 mag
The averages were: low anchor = 20.1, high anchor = 20.5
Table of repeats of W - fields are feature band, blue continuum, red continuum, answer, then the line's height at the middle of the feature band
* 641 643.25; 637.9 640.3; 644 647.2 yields 0.08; 20.5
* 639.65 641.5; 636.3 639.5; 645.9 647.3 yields 0.15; 20.7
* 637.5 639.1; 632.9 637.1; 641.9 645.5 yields -0.04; 20.5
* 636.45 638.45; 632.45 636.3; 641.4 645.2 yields -0.09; 20.4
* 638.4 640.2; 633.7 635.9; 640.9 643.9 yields 0.06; 20.2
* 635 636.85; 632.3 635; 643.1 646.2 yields 0.03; 20.5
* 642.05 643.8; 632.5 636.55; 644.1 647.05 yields 0.07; 20.9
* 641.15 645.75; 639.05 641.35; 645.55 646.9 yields -0.08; 20.1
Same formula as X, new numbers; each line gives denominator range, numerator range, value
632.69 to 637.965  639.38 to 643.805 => 0.97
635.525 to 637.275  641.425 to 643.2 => 1.01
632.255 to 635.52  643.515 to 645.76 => 1.06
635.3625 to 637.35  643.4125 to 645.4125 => 1.06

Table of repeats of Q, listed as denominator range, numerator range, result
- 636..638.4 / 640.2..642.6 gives 0.94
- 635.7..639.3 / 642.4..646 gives 1.03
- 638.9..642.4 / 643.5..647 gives 1.10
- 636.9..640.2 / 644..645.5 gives 1.05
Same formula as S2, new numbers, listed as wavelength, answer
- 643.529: 20.3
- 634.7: 21.3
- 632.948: 20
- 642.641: 19.8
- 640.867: 18.7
